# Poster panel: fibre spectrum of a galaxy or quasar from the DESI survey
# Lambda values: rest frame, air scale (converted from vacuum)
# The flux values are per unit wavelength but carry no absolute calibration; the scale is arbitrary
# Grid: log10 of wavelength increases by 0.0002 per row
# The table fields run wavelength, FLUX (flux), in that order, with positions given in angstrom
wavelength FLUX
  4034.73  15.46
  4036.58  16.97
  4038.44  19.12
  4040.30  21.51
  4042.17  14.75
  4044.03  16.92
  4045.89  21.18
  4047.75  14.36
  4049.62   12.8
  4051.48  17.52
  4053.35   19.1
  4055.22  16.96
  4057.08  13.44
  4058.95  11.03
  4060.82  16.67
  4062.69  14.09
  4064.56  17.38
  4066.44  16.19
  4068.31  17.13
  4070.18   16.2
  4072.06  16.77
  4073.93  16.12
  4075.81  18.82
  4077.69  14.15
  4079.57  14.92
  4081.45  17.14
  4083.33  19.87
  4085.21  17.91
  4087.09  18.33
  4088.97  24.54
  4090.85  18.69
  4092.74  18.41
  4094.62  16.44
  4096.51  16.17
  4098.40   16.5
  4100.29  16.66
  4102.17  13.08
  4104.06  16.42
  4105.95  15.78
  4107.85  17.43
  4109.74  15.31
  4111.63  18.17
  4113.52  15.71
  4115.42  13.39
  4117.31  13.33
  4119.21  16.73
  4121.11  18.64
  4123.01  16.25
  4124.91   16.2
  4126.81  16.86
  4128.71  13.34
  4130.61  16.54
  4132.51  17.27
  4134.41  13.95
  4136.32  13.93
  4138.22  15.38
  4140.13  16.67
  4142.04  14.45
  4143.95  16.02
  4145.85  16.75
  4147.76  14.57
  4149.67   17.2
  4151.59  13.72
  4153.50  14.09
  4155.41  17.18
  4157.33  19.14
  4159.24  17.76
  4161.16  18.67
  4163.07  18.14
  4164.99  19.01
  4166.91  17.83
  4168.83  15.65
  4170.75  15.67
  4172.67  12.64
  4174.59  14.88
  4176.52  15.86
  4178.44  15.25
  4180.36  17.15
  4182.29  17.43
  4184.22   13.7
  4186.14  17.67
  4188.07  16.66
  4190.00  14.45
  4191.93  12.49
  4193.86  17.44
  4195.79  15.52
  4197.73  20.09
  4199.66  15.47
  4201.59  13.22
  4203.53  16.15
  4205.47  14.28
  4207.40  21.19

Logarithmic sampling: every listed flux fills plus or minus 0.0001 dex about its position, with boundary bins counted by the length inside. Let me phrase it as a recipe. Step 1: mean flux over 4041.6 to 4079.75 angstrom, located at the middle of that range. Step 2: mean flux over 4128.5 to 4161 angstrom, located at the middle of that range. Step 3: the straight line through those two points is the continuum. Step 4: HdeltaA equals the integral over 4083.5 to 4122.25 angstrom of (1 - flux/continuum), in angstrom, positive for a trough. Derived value -2.3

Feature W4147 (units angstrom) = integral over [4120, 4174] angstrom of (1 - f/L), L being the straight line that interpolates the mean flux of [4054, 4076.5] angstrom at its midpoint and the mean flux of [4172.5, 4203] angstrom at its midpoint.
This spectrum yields -1.43 angstrom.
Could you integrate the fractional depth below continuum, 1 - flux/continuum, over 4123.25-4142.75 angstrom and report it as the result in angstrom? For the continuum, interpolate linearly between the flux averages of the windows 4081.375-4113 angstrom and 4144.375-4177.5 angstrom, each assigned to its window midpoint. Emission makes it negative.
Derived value 1.6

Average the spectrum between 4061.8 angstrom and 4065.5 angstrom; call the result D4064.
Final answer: 15.7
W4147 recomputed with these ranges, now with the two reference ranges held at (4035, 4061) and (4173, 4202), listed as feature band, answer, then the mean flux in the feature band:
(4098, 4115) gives 0.2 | 16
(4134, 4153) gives 0.9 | 15.3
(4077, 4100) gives -2.0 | 17.8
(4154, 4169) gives -1.9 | 17.9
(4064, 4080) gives 0.0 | 16.4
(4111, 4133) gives 0.2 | 16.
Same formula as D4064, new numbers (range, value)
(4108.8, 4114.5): 16.4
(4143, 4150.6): 16.2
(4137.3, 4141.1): 16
